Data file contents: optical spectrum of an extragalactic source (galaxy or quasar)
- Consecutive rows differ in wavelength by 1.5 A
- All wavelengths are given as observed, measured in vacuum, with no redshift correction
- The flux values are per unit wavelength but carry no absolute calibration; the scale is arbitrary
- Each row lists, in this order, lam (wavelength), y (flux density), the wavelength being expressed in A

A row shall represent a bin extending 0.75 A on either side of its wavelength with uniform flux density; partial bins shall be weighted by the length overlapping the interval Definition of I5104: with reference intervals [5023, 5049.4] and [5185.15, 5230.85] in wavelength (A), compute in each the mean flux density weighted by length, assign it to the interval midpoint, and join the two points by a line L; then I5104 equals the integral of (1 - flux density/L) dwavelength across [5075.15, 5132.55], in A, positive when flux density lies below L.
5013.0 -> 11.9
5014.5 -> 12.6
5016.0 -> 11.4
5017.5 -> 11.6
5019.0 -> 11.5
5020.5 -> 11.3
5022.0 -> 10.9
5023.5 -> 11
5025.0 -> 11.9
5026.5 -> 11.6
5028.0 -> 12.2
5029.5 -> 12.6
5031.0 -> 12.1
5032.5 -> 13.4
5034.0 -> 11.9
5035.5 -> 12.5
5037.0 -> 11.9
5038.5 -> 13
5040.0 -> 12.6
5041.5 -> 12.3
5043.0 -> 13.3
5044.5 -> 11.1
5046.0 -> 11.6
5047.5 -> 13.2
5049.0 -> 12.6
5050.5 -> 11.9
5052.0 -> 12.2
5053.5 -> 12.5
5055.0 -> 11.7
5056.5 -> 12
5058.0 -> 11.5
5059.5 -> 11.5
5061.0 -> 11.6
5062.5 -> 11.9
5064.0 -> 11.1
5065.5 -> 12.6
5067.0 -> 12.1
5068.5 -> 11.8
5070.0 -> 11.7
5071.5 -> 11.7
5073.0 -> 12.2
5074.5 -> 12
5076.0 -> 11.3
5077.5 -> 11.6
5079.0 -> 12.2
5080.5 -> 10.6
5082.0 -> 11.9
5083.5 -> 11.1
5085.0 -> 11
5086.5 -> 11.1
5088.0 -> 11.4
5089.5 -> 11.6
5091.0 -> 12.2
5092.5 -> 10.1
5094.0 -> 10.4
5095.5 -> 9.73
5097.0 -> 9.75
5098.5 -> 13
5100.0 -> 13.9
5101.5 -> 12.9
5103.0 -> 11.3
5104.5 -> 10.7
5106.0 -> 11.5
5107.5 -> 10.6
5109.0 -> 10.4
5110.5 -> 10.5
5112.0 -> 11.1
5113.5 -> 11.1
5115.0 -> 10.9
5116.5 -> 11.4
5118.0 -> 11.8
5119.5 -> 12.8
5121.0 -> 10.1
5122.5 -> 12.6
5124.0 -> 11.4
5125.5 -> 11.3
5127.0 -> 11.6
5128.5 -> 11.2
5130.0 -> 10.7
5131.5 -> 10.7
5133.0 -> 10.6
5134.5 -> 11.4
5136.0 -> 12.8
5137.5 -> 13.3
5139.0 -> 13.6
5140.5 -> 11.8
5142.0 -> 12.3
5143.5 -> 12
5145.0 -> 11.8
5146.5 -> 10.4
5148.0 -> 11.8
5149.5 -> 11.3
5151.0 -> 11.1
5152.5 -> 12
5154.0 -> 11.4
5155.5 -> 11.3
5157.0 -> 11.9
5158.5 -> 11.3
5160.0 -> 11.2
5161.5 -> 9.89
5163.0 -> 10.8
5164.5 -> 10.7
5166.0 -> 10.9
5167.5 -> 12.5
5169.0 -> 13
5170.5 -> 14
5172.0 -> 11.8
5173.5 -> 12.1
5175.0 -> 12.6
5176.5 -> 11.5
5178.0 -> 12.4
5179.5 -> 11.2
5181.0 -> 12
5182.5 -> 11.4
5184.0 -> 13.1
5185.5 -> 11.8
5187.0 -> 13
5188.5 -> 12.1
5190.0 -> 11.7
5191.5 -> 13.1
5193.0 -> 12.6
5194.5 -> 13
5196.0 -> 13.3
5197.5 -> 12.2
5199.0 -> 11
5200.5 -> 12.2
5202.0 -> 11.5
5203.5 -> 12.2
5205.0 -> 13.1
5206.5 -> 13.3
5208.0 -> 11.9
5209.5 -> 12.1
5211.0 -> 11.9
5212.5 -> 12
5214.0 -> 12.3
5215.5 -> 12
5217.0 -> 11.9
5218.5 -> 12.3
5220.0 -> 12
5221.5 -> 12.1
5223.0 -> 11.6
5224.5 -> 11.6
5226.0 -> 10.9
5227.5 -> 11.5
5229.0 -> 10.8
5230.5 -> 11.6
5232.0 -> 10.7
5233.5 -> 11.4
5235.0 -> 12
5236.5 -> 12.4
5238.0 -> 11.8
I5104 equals 4.2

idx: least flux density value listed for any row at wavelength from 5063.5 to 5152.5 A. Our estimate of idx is 9.73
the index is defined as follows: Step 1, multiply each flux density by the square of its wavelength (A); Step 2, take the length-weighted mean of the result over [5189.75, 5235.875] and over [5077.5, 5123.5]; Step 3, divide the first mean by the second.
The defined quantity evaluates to 1.1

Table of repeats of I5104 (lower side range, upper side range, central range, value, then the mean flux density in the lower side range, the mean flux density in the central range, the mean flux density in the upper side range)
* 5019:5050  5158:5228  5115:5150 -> 1.14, 12.1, 11.7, 12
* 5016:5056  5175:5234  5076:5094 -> 1.13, 12.1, 11.3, 12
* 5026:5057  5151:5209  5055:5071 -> 0.63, 12.3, 11.8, 12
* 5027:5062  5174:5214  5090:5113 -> 1.92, 12.2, 11.2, 12.2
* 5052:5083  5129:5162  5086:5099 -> 0.80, 11.8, 11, 11.6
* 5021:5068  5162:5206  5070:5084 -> 0.53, 12.1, 11.6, 12.2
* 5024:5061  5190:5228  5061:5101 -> 2.08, 12.2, 11.5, 12.1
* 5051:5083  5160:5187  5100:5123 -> 0.86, 11.8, 11.4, 11.9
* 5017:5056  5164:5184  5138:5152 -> 0.29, 12.1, 11.8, 12.1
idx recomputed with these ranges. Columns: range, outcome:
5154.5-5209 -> 9.89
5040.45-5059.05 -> 11.1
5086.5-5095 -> 10.1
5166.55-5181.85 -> 11.2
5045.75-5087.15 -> 10.6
